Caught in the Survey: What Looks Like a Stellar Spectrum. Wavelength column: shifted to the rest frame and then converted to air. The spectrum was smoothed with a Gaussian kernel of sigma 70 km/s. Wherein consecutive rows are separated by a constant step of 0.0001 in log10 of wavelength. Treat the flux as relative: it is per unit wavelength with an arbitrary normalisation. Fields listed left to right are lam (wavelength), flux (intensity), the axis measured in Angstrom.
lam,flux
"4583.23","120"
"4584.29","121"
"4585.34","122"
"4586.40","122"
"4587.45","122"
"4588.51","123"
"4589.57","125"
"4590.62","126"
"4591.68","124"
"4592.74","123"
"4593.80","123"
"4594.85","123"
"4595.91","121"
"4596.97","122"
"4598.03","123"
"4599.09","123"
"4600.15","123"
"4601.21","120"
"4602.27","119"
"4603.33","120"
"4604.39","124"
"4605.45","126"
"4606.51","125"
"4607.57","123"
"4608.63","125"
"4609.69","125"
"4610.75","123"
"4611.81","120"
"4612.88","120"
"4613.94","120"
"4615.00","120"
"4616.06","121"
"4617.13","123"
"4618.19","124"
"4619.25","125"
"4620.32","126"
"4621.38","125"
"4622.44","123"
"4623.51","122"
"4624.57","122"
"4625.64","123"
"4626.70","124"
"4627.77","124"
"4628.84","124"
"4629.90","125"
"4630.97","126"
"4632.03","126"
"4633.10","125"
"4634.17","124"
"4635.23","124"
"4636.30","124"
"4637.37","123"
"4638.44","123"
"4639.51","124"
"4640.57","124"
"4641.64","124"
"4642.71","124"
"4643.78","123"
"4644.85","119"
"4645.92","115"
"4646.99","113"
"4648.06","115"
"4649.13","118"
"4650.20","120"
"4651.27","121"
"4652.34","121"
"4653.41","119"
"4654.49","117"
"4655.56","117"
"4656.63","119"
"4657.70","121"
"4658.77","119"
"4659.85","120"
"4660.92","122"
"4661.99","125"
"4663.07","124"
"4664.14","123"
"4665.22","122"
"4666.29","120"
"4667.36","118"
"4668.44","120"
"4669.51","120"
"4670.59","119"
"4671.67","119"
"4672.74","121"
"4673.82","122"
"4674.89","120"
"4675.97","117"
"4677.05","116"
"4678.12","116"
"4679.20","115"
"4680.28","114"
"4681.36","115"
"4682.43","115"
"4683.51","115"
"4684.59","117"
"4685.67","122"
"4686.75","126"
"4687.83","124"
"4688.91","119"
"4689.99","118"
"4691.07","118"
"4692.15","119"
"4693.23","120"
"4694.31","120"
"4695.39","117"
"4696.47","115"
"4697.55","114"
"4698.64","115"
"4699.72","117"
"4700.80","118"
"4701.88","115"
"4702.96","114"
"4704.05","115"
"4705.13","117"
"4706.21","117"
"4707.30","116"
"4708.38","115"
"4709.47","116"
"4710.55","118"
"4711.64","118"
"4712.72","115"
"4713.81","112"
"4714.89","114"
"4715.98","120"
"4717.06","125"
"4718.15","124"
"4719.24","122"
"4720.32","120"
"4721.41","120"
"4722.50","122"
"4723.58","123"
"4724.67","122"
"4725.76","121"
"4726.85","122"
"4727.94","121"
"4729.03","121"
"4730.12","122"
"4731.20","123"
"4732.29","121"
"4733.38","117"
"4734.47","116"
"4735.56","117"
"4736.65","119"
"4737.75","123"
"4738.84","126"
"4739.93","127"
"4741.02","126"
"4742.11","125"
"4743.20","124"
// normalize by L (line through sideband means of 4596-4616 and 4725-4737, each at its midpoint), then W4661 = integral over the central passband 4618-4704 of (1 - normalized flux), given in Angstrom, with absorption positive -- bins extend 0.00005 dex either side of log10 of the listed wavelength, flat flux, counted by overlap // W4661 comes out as 0.8 Angstrom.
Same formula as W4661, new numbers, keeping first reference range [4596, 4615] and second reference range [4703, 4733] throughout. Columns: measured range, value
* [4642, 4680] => 0.4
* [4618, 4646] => -0.5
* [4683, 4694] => 0.0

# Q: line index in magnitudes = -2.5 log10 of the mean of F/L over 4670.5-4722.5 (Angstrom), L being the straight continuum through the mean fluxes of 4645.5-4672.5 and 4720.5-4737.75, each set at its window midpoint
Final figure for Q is 0.020 mag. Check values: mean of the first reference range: 120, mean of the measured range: 118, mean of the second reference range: 120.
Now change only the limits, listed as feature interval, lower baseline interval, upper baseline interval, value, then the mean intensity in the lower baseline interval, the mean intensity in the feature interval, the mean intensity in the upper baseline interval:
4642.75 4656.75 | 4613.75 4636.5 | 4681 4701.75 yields 0.03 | 124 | 118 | 118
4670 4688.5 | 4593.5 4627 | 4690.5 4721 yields 0.00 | 123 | 118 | 117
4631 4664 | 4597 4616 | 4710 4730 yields 0.00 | 122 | 121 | 120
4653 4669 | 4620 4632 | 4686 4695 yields 0.02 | 124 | 120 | 120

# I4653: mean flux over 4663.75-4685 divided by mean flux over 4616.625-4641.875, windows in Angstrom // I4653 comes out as 0.95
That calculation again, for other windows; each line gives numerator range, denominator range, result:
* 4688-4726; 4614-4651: 0.96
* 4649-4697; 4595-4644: 0.97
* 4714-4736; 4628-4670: 0.99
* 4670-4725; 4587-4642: 0.96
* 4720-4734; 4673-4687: 1.03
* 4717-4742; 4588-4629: 0.99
